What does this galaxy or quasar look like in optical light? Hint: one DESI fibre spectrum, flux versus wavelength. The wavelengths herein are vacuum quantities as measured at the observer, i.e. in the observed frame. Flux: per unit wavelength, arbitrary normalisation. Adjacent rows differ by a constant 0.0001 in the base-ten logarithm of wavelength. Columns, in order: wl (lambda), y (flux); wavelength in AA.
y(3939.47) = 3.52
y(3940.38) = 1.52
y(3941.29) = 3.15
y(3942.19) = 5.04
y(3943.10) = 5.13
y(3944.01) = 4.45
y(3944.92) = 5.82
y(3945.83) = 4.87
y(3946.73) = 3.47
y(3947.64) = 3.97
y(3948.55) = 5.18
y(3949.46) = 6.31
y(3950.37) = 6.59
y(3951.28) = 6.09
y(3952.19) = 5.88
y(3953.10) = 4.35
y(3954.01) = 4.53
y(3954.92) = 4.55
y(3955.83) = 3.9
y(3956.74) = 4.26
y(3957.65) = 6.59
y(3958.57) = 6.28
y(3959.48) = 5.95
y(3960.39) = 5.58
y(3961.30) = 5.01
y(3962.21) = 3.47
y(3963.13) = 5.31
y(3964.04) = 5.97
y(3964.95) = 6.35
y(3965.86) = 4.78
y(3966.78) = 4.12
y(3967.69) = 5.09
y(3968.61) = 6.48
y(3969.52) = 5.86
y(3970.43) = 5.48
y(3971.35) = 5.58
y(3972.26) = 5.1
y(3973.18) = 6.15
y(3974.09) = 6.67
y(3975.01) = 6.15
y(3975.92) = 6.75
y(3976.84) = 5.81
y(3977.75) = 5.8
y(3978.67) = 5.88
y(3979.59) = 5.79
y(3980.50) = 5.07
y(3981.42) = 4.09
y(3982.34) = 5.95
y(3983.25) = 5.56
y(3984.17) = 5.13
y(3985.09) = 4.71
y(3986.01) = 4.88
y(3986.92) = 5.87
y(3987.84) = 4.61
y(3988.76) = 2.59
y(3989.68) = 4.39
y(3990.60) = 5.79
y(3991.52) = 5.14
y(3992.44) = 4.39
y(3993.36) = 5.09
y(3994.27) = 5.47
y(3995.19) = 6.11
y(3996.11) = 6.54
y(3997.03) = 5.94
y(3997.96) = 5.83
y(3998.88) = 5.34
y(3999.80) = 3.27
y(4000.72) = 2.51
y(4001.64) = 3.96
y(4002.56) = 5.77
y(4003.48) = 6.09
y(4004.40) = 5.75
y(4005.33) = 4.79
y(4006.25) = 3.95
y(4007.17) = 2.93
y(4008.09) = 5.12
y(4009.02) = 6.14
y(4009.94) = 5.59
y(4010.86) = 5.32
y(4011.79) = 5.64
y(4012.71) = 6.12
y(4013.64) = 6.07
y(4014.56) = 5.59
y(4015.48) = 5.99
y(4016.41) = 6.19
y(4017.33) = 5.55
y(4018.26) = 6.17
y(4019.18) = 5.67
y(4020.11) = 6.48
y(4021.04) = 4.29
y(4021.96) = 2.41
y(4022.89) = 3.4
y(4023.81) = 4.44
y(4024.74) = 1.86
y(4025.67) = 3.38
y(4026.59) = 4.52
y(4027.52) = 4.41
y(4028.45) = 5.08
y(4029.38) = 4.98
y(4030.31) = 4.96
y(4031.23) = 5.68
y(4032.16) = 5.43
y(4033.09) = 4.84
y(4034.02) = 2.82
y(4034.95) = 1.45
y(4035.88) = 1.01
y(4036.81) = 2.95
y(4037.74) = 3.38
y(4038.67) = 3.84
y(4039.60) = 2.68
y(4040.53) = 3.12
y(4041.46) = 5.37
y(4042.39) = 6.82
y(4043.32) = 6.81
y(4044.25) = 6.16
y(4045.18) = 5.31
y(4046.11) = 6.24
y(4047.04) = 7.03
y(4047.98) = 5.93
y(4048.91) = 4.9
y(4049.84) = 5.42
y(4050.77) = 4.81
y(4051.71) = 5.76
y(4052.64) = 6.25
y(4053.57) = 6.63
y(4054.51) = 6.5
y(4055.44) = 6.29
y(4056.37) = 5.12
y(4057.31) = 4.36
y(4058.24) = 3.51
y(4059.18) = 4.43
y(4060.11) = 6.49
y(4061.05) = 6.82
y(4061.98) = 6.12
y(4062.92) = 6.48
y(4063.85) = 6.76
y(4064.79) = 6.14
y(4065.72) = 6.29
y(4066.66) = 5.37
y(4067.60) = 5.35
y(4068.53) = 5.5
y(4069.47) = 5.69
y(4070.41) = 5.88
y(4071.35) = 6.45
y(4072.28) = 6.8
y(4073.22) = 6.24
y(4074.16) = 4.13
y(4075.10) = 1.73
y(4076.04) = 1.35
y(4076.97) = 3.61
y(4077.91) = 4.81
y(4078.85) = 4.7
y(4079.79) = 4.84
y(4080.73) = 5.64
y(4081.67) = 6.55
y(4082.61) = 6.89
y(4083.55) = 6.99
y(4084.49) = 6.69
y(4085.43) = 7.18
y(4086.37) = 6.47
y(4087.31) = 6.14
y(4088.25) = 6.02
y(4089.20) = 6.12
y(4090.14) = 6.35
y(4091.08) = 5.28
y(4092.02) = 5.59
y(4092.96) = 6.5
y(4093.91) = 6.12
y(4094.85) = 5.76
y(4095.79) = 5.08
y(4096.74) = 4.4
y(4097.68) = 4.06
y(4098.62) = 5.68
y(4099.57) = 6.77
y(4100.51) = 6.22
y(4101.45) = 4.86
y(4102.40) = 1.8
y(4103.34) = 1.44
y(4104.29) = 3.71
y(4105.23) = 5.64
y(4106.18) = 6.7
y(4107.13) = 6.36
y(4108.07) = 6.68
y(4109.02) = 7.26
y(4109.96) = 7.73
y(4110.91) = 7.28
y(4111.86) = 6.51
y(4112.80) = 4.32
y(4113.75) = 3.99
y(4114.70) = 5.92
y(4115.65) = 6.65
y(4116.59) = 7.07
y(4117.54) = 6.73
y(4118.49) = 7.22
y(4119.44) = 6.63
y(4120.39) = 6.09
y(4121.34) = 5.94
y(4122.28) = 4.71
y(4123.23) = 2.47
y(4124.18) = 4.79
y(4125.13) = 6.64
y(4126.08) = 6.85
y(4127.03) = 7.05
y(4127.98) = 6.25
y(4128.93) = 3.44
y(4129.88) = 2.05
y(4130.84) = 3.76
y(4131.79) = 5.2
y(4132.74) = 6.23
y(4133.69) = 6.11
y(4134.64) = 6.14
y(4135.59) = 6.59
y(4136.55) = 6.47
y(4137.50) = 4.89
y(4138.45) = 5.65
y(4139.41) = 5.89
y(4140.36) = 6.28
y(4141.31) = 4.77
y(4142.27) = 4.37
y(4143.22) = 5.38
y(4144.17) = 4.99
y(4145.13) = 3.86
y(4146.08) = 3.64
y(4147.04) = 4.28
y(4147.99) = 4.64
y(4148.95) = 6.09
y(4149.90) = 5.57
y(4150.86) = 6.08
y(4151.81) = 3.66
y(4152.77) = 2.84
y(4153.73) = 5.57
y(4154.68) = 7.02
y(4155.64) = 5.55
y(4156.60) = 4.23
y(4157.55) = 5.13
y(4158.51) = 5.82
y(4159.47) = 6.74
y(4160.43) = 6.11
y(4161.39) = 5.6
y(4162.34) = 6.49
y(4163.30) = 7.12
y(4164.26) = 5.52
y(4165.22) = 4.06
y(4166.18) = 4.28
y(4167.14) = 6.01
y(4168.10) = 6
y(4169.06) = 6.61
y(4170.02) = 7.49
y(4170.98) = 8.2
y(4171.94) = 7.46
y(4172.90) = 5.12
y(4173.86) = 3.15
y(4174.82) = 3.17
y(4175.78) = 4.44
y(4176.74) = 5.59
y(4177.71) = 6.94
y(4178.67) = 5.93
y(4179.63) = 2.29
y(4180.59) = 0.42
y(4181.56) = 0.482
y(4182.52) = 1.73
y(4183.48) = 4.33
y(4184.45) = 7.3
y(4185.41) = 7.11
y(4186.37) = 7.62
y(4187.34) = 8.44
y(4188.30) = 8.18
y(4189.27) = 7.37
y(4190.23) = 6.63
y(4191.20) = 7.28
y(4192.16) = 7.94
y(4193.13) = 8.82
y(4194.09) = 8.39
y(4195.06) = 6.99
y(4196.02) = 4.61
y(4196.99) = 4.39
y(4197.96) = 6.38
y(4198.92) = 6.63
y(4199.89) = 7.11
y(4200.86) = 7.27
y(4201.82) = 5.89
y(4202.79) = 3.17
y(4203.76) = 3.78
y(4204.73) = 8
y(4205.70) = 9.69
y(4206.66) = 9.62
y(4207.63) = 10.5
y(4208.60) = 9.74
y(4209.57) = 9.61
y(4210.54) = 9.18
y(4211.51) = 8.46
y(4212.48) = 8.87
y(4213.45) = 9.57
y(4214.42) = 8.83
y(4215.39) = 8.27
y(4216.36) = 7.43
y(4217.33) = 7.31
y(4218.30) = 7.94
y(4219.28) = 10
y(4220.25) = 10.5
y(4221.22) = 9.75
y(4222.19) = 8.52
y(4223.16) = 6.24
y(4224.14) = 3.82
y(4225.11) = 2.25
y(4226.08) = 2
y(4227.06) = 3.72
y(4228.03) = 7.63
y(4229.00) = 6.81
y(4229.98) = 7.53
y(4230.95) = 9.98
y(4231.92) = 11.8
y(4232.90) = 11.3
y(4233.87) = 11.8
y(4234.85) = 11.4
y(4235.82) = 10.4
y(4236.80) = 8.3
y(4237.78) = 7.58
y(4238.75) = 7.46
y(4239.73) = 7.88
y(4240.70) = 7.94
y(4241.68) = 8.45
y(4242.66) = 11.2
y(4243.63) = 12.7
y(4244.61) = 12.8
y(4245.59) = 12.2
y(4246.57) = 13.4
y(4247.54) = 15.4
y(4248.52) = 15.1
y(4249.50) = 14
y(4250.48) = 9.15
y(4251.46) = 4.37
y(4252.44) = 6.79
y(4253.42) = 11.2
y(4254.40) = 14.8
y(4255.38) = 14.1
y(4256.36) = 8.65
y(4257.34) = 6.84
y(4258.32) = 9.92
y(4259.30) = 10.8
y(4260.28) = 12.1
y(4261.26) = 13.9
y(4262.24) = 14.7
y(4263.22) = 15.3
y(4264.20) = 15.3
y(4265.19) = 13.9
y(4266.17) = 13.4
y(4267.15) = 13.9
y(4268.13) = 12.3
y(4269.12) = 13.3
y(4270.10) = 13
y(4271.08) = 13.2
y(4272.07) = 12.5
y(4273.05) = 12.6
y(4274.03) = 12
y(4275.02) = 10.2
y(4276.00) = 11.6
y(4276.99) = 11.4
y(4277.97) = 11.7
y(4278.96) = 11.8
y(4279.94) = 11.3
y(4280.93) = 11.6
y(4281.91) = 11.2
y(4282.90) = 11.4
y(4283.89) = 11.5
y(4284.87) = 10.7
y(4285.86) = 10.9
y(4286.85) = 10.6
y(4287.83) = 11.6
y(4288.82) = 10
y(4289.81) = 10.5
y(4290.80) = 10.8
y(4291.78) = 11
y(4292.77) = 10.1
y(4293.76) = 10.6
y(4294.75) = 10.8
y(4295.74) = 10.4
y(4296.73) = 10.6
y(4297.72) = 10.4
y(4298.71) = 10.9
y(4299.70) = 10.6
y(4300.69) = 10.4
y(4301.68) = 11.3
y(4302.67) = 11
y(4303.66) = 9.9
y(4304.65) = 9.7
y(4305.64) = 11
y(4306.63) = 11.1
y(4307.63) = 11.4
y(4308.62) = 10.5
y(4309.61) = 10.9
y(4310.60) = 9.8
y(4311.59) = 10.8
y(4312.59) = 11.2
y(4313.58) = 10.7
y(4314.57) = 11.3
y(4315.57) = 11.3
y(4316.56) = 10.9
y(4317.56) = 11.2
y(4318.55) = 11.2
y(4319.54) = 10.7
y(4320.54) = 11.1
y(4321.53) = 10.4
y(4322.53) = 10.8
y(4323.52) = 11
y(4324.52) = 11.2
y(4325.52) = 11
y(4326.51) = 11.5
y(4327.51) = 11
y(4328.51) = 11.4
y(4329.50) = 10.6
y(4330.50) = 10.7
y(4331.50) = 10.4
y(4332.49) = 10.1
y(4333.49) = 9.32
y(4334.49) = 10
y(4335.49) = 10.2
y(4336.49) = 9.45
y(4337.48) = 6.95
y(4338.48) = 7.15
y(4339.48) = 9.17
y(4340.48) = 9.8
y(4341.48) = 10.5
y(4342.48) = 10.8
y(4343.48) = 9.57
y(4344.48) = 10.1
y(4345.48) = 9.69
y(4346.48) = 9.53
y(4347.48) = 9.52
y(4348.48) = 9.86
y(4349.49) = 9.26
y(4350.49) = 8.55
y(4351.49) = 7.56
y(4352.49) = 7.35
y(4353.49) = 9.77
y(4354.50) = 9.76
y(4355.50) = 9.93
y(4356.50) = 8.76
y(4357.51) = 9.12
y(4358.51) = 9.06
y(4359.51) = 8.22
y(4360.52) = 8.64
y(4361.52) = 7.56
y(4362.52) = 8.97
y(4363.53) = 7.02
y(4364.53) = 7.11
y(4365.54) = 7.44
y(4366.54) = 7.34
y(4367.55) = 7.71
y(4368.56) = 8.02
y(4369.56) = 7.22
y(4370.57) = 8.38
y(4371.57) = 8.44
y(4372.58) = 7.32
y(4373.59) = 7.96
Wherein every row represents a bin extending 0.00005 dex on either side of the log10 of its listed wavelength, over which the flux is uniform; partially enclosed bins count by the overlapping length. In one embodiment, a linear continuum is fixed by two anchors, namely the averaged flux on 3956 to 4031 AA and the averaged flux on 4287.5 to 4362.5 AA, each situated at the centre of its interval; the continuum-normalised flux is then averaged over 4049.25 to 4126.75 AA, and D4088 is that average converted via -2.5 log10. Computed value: 0.17 mag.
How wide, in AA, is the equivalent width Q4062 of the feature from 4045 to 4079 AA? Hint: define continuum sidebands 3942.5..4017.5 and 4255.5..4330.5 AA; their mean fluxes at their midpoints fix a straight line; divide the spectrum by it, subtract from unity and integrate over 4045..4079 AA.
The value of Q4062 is 6.9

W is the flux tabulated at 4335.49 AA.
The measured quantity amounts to 10.2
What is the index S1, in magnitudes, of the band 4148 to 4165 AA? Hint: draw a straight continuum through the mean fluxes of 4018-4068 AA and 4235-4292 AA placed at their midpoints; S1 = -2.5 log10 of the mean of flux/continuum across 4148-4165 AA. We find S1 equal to 0.44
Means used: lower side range 4.97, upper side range 11.4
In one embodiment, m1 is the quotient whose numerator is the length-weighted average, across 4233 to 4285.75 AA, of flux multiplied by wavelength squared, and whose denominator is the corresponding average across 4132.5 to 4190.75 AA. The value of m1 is 2.22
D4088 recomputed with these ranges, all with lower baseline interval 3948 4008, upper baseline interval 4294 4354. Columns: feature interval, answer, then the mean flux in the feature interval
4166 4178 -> 0.37 mag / 5.74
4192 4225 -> 0.12 mag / 7.68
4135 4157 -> 0.43 mag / 5.15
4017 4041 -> 0.43 mag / 4.02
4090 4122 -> 0.24 mag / 5.71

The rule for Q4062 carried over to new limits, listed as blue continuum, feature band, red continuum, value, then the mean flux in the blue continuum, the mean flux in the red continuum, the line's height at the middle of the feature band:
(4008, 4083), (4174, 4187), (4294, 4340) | 5.6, 5.1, 10.5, 7.79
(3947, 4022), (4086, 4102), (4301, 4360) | 2.6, 5.3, 10.1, 6.82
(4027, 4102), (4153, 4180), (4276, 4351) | 6.6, 5.31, 10.5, 7.45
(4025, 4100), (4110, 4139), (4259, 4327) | 5.1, 5.27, 11.4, 6.93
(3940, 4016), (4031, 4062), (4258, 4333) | 7.4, 5.19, 11.4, 6.52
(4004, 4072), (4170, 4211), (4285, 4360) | 7.9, 5.11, 10.2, 7.85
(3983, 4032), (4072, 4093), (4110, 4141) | -0.1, 4.97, 5.7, 5.44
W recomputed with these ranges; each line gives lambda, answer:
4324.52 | 11.2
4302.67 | 11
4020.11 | 6.48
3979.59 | 5.79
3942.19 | 5.04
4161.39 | 5.6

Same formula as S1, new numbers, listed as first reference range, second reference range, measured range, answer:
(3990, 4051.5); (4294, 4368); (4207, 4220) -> -0.12 mag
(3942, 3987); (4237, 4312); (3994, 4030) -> 0.24 mag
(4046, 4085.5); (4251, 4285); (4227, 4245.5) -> 0.15 mag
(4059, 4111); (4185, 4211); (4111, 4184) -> 0.24 mag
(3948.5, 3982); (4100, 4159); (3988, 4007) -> 0.12 mag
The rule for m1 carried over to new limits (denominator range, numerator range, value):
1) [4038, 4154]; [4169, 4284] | 1.75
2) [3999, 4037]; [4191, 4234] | 1.82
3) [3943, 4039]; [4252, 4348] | 2.55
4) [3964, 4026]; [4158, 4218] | 1.38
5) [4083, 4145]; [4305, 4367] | 1.93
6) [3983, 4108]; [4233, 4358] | 2.36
